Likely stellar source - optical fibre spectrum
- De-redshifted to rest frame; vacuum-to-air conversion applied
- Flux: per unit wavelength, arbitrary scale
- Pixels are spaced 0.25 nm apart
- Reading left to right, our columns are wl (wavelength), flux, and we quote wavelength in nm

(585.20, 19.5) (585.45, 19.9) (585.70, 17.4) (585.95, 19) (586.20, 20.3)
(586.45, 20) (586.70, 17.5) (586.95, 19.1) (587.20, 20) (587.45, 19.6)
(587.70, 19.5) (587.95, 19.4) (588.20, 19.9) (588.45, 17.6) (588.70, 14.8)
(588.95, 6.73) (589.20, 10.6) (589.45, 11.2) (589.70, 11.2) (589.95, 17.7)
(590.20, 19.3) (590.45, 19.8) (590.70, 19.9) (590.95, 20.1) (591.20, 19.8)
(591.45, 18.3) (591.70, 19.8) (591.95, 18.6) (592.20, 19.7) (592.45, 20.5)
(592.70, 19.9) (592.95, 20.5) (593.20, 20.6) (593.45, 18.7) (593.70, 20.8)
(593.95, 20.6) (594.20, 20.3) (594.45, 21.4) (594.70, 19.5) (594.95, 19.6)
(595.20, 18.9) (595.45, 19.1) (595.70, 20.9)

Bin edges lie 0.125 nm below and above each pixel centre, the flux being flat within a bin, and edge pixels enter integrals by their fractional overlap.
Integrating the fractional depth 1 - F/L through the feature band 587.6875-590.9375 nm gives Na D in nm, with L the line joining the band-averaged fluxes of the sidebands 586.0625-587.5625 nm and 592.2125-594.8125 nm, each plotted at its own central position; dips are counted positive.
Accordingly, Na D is 0.62 nm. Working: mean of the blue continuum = 19.4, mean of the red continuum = 20.3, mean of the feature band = 16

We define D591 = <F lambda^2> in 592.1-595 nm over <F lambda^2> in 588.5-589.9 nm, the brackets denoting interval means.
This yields 1.8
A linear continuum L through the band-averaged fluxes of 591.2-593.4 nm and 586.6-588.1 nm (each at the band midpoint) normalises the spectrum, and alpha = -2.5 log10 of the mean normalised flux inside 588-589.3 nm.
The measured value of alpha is 0.327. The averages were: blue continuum 19.2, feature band 14.3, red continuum 19.7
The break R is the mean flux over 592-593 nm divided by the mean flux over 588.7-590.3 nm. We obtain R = 1.56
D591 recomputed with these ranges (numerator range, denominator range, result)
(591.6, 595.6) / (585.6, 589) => 1.12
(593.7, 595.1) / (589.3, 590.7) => 1.28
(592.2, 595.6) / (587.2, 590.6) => 1.26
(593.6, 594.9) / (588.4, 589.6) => 1.76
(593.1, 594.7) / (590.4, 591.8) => 1.05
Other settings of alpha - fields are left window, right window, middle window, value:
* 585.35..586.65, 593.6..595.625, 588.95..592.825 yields 0.134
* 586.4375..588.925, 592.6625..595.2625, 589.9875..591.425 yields -0.024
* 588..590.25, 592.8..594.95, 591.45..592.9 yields -0.086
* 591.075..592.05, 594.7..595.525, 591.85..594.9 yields -0.049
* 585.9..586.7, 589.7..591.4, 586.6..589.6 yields 0.180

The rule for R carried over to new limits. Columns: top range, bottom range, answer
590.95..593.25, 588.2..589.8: 1.56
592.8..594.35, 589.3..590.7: 1.26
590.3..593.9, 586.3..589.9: 1.22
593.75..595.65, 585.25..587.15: 1.05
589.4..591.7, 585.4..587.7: 0.93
